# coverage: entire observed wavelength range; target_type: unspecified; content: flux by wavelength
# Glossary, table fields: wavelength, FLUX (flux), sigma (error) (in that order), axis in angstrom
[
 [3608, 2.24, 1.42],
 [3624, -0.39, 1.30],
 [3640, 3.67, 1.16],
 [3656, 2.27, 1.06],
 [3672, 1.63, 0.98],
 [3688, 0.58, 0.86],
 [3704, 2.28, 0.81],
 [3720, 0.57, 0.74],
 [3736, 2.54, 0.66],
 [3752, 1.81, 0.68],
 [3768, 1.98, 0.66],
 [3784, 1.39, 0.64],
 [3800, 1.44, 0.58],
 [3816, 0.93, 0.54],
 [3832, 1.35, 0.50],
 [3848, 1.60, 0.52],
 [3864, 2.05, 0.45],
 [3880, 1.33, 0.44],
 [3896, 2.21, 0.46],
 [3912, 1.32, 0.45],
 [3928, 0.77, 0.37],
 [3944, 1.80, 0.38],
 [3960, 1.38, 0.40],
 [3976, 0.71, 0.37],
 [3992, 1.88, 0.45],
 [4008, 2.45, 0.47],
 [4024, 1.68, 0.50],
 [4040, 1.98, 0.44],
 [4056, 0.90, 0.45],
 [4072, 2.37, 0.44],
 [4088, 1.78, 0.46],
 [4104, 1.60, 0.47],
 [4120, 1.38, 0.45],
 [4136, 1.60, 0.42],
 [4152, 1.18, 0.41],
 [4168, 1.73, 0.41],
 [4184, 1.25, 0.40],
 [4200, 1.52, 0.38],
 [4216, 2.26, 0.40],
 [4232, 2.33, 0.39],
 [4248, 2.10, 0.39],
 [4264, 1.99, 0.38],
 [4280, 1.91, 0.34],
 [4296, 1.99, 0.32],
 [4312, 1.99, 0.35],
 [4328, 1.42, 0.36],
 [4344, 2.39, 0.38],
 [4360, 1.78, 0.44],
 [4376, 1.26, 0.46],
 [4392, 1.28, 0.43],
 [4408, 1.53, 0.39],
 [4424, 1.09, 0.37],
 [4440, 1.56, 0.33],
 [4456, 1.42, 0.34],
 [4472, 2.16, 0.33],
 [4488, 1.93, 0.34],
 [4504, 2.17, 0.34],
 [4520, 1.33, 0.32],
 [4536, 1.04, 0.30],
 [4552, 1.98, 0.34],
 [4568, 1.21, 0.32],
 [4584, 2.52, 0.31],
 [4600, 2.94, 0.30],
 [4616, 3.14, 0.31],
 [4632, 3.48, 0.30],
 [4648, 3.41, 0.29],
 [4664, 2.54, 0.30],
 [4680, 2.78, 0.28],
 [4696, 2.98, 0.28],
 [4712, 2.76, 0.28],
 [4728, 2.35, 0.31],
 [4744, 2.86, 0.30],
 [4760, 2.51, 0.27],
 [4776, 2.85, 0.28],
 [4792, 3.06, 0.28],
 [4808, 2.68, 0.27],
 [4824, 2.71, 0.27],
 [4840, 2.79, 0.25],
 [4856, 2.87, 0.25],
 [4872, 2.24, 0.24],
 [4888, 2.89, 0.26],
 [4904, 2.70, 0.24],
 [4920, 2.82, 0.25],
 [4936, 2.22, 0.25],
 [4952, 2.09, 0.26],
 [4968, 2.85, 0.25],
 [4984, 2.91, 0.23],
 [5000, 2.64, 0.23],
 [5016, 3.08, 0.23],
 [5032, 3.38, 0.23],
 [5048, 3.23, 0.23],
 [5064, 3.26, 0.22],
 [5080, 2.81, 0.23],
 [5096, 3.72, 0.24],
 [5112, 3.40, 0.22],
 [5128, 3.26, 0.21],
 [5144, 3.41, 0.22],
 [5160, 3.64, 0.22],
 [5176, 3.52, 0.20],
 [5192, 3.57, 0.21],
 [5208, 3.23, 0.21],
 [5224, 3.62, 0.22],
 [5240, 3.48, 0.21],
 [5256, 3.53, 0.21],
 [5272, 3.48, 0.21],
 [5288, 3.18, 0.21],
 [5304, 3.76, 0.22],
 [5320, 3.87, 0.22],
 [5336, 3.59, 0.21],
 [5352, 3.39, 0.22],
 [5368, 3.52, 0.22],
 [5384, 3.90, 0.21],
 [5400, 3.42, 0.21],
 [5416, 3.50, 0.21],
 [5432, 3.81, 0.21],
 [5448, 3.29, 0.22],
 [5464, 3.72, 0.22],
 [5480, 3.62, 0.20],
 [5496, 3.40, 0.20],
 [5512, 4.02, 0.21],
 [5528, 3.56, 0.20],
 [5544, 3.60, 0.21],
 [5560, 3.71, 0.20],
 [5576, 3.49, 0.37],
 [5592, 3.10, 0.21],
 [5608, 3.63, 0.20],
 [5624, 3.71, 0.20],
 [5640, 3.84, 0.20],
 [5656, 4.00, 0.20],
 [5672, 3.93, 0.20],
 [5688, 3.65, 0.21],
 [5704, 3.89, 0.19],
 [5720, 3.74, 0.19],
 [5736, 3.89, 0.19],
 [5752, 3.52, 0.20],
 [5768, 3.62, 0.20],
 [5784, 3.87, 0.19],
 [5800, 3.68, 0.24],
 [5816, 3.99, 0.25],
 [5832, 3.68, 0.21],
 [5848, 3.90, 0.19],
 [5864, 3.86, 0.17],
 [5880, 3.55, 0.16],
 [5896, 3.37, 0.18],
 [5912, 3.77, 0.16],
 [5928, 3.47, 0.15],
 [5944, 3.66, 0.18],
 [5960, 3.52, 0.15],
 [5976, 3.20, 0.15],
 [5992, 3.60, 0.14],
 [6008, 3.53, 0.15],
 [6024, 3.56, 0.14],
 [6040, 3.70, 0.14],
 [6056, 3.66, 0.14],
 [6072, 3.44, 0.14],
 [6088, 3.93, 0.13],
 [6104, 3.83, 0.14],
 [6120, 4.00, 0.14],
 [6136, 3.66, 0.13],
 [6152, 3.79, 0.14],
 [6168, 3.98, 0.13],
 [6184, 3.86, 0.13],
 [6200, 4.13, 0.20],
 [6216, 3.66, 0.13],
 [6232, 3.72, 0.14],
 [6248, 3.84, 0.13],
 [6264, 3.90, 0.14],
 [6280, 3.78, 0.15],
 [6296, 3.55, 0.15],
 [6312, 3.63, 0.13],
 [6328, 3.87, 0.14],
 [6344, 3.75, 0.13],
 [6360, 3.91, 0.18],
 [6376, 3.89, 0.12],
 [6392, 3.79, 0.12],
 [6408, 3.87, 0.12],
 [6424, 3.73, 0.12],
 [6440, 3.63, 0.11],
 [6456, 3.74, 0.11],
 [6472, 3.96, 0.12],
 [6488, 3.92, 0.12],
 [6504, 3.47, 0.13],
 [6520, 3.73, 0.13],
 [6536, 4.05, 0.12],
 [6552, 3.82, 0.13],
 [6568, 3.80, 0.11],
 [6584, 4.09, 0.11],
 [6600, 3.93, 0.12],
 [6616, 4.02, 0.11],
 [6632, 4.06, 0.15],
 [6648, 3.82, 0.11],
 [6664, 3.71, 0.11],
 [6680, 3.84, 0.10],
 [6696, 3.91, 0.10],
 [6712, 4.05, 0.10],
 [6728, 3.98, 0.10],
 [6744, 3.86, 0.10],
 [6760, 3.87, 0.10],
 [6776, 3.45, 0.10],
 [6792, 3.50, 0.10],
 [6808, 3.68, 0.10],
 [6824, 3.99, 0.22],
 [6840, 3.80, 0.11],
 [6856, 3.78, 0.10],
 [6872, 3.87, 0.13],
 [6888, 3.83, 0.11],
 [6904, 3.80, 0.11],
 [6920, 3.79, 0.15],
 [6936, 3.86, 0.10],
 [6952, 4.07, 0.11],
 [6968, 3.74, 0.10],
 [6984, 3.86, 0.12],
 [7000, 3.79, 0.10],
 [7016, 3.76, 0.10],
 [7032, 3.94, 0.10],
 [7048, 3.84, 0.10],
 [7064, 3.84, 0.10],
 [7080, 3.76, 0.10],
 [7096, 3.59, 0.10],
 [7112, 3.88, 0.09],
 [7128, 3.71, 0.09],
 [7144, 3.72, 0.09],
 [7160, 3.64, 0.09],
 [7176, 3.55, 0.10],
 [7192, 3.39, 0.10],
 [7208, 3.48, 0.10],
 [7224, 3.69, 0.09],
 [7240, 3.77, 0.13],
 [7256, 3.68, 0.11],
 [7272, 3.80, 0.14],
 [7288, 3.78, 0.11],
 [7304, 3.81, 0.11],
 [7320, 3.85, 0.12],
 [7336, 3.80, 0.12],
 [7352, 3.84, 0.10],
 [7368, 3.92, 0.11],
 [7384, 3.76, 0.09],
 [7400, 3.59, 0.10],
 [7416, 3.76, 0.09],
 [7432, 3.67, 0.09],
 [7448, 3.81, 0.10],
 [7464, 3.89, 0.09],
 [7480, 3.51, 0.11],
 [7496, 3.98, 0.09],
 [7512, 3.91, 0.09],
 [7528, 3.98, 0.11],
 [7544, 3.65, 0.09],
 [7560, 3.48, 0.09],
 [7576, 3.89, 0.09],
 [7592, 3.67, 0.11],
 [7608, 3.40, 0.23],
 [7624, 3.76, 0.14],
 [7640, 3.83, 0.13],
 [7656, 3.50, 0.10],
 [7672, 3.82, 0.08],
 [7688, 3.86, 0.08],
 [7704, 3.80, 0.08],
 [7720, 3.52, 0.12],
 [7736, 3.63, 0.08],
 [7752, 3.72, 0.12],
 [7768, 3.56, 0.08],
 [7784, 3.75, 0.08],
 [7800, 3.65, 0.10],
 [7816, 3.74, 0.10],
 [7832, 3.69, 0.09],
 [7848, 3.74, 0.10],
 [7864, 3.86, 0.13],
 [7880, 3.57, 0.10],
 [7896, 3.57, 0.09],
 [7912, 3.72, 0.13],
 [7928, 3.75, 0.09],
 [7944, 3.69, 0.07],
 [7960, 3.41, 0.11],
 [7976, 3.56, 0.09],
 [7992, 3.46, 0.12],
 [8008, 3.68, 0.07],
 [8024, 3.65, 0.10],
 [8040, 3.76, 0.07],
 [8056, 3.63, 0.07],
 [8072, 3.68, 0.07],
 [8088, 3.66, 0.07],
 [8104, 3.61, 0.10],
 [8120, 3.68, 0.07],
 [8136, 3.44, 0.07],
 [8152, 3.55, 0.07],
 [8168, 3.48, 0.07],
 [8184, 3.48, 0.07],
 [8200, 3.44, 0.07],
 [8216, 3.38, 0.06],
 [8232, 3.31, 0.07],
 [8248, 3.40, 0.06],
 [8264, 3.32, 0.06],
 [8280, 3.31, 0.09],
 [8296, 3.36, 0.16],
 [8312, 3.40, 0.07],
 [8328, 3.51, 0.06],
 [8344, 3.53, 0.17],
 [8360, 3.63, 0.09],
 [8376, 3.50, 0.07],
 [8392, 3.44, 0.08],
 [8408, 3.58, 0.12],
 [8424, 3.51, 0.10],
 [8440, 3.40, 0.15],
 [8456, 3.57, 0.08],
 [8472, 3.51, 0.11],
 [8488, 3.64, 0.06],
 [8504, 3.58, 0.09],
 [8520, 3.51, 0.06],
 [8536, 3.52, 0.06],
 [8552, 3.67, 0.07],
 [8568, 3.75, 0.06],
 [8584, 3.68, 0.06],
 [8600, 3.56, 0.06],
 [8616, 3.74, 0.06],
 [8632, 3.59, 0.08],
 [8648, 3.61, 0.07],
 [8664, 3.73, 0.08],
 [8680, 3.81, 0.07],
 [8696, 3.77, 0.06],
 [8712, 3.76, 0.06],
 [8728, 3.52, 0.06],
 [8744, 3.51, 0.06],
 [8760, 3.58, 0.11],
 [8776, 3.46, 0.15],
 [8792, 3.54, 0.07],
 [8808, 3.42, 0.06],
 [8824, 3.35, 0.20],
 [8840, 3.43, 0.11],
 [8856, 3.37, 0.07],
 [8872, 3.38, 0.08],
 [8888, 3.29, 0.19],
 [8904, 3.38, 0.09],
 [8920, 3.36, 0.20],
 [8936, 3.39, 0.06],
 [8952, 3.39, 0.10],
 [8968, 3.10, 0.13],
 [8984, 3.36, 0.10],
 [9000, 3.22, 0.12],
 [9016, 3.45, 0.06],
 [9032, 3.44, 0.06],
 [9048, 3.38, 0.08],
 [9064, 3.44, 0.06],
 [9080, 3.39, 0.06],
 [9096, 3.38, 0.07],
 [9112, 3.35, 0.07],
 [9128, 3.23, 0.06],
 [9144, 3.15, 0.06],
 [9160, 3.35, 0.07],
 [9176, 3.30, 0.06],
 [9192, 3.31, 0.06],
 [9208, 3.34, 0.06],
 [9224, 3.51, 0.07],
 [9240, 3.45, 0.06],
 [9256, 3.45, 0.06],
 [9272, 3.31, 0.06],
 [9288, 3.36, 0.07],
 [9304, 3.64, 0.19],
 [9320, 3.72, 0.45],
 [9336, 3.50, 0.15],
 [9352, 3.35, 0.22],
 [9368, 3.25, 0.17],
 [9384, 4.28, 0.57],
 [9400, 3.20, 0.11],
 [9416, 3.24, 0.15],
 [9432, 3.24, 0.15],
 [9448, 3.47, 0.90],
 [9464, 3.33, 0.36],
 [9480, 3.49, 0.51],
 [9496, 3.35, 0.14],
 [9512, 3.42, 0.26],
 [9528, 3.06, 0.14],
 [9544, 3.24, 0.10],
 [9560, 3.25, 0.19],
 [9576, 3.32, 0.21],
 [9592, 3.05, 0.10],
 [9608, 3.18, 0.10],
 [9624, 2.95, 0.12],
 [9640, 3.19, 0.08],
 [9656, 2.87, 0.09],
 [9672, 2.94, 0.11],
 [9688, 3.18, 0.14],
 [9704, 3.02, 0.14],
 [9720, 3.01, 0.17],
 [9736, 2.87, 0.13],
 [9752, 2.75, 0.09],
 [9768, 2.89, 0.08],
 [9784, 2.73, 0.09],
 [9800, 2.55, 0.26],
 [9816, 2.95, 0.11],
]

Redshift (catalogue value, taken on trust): 0.15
